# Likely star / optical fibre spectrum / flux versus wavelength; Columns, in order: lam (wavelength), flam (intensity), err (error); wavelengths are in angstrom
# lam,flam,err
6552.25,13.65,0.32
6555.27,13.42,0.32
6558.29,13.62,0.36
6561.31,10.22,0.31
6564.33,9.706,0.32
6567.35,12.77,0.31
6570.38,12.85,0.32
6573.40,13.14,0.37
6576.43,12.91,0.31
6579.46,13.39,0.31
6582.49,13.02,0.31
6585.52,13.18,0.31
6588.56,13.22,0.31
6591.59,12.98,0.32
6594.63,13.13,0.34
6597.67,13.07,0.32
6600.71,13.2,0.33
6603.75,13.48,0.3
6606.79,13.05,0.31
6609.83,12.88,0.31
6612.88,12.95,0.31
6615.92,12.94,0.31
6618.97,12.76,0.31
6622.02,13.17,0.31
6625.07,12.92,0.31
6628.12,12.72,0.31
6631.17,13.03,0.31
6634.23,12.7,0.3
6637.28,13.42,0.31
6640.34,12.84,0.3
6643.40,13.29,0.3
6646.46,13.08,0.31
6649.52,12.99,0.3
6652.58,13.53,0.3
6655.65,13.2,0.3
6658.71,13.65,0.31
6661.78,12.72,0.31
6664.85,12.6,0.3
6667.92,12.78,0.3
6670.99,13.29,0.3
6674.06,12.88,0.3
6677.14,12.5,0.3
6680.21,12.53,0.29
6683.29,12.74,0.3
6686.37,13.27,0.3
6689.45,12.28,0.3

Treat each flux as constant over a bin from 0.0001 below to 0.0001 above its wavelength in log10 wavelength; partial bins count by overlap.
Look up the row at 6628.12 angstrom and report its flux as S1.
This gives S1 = 12.72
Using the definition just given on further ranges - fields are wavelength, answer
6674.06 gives 12.88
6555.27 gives 13.42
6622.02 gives 13.17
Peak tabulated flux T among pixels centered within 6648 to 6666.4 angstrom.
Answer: 13.65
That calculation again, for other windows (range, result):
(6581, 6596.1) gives 13.22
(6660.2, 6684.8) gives 13.29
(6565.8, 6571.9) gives 12.85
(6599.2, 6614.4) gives 13.48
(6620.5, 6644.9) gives 13.42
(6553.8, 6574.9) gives 13.62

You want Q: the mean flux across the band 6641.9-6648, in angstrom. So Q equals 13.2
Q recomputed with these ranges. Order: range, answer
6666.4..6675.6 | 13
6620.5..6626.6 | 13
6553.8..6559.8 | 13.5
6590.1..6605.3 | 13.2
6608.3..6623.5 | 12.9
